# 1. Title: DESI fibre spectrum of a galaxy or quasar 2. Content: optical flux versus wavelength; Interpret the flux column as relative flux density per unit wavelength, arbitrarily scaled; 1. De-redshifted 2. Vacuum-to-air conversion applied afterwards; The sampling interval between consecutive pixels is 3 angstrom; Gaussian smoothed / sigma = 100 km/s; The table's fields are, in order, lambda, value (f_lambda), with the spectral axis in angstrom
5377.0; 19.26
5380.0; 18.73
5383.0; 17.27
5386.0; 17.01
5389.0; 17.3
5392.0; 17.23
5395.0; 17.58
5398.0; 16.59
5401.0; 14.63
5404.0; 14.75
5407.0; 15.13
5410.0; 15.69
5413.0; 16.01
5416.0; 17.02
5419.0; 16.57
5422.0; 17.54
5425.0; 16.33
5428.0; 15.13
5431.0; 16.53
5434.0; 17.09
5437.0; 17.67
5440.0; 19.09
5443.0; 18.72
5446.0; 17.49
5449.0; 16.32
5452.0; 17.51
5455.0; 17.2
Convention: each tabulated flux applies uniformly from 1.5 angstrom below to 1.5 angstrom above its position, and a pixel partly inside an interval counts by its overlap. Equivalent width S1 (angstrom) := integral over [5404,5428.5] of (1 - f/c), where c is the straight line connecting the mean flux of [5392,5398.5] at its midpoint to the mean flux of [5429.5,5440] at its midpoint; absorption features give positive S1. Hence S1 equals 1.6 angstrom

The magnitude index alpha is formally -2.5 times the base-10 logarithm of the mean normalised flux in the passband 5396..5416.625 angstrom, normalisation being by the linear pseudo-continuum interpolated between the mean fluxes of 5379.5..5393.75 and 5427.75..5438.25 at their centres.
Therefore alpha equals 0.10 mag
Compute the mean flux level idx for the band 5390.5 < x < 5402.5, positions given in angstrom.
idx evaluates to 16.5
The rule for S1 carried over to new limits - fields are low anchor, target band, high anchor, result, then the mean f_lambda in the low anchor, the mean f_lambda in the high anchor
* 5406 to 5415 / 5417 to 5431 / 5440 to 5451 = 0.0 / 15.7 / 17.7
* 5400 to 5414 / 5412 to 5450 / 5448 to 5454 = -2.0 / 15.2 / 17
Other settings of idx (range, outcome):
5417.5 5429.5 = 16.4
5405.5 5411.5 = 15.4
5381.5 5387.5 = 17.1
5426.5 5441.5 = 17.1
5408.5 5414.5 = 15.8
